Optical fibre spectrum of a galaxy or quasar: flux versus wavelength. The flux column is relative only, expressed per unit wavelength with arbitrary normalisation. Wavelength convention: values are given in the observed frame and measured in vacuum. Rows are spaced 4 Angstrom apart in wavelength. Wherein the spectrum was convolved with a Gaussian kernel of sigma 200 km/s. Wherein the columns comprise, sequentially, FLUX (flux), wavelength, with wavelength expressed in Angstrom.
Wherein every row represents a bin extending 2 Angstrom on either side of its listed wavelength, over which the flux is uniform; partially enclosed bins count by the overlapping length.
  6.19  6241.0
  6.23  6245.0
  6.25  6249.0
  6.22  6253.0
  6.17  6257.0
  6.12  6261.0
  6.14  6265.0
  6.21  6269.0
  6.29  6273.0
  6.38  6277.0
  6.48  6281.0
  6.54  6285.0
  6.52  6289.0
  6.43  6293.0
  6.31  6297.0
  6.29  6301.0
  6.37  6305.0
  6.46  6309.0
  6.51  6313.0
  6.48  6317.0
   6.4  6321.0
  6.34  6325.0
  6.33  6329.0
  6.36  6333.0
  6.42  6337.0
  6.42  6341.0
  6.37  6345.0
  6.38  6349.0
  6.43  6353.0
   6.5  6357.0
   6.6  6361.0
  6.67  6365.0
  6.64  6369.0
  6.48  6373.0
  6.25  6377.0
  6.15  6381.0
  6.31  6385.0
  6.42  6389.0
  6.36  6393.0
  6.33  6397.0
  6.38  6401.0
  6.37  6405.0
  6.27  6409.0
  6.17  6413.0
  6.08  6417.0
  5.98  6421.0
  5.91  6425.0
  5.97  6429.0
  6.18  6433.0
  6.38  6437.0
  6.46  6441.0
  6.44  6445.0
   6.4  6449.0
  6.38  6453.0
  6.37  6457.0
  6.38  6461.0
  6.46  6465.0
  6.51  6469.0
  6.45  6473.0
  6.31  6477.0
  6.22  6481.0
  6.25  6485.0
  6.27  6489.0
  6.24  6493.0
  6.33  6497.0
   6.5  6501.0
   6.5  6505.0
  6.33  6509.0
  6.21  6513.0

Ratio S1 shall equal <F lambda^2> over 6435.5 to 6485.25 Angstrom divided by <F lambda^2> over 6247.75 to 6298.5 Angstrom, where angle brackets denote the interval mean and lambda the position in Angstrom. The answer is 1.07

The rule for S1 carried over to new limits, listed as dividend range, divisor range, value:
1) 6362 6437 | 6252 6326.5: 1.02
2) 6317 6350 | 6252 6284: 1.04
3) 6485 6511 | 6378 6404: 1.04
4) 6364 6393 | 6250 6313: 1.04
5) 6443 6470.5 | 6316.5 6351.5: 1.04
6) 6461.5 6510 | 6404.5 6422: 1.06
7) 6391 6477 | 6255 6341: 1.03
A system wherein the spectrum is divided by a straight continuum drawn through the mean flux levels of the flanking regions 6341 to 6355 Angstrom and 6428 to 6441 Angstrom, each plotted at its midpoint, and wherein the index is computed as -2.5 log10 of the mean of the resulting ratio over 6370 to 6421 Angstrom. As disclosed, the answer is 0.00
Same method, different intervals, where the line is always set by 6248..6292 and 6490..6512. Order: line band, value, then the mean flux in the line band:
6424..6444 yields 0.02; 6.21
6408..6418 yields 0.03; 6.17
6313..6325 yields -0.02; 6.43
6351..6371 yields -0.04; 6.57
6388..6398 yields -0.01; 6.37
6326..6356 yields -0.01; 6.39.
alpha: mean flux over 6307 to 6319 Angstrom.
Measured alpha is 6.48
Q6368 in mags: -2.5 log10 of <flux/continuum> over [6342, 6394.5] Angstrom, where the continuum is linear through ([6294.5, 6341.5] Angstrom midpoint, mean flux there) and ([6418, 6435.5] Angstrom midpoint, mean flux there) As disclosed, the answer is -0.04 mag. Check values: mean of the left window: 6.39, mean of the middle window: 6.43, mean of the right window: 6.02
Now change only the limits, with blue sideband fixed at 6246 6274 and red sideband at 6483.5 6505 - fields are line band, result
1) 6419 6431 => 0.06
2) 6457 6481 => -0.01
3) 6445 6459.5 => -0.01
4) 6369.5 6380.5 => -0.02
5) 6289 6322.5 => -0.03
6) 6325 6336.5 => -0.02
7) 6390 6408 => -0.01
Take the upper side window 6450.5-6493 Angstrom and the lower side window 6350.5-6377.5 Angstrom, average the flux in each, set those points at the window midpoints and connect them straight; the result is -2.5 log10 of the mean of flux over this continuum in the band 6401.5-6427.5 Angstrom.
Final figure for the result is 0.05 mag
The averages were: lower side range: 6.52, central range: 6.14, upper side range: 6.35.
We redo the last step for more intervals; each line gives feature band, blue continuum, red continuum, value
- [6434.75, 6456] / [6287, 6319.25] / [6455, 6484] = -0.003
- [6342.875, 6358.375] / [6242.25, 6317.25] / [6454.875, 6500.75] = -0.013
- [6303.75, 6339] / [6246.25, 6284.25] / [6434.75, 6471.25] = -0.017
